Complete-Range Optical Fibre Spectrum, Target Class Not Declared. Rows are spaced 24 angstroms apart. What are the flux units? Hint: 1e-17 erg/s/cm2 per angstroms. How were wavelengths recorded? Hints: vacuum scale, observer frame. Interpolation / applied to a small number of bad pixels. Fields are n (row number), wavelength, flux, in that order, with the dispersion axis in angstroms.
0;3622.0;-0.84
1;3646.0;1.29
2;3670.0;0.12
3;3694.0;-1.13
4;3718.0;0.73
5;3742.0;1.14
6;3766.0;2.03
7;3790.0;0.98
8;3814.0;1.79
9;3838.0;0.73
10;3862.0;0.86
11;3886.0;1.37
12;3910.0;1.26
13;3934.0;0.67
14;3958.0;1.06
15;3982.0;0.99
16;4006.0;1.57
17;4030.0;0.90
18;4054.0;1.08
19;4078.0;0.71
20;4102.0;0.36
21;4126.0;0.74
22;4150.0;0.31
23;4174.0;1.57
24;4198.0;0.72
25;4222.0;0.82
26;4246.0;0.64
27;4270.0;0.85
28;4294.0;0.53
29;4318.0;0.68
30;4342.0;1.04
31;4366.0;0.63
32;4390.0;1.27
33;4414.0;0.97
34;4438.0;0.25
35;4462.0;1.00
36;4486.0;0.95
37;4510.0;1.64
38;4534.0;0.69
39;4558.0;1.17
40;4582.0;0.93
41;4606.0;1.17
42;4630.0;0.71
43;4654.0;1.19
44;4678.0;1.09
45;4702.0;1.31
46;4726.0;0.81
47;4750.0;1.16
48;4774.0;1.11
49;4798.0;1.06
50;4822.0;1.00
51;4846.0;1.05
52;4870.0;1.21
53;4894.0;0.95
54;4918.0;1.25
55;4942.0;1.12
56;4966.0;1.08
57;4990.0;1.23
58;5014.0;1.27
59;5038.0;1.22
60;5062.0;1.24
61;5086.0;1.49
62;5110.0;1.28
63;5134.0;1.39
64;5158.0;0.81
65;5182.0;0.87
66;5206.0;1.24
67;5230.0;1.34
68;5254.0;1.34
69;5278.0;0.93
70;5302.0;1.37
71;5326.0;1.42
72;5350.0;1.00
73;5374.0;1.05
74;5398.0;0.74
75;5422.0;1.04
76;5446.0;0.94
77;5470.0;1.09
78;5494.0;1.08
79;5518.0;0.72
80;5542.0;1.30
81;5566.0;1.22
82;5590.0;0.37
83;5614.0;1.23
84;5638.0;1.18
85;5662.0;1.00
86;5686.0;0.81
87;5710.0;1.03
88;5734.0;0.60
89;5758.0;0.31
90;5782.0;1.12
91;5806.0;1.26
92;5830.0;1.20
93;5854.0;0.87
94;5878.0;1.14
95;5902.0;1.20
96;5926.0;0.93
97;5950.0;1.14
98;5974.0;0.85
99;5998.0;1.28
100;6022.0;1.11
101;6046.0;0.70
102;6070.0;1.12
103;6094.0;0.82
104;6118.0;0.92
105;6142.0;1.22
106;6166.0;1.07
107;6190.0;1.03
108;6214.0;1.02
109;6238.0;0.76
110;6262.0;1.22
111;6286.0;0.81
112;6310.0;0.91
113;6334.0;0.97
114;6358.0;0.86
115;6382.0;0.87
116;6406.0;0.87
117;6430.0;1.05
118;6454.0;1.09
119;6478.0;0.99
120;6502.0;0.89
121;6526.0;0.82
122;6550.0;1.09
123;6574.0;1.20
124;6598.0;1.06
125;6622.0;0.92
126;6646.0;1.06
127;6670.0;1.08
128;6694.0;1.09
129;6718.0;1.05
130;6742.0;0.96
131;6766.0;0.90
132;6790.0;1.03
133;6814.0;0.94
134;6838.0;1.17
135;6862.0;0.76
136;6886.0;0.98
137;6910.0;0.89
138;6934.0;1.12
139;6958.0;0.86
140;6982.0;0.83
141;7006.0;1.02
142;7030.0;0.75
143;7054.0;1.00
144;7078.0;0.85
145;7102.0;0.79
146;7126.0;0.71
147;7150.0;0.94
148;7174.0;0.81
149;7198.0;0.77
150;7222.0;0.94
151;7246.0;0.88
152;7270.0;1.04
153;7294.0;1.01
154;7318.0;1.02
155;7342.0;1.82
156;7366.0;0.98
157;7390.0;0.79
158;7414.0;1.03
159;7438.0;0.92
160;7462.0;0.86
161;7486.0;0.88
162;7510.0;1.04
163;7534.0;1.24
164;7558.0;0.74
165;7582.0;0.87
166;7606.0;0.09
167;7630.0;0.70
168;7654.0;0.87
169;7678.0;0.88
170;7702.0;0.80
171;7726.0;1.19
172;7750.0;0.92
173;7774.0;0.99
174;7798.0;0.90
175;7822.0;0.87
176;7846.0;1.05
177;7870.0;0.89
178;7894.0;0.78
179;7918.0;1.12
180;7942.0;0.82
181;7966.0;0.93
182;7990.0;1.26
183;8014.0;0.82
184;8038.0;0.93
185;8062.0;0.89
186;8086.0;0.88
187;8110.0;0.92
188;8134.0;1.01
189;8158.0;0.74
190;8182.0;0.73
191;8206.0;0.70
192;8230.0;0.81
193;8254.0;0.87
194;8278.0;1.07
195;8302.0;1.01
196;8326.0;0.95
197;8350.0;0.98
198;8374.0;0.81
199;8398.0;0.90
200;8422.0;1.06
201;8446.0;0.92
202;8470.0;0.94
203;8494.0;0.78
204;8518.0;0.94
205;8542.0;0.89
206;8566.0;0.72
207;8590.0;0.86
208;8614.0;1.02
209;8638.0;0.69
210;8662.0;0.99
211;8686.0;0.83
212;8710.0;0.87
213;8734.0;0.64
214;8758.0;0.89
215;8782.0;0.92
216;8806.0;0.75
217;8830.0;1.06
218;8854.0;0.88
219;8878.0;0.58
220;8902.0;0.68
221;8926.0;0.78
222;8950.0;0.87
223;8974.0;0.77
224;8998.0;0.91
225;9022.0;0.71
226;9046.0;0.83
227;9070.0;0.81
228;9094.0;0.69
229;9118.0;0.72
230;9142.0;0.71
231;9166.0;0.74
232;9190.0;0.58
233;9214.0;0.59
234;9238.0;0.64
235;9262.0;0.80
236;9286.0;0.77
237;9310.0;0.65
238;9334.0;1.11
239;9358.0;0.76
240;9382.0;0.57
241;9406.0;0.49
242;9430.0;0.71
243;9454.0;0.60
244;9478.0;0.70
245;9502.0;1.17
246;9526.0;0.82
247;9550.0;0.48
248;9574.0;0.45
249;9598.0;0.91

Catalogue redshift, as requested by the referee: 0.12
